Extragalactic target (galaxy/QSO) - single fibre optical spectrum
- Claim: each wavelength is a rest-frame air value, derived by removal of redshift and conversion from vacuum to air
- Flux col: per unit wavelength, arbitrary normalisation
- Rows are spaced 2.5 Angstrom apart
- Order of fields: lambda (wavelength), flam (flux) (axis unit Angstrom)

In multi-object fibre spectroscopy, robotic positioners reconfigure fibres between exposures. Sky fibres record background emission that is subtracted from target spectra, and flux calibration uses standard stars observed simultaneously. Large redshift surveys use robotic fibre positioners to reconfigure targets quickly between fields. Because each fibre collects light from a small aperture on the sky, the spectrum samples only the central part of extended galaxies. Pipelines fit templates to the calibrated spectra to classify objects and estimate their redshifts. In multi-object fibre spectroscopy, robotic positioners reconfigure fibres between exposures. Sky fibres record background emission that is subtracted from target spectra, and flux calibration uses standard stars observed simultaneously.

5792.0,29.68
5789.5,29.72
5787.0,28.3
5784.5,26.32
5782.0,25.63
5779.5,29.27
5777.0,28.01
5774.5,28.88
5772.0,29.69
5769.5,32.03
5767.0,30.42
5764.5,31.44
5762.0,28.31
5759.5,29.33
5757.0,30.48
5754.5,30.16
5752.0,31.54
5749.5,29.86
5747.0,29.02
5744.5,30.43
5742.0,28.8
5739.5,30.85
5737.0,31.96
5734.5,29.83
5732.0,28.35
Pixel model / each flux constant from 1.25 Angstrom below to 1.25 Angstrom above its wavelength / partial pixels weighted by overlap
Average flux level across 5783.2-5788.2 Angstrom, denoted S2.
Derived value 27.3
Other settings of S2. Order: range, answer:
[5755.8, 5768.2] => 30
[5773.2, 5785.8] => 27.6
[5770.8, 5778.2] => 28.9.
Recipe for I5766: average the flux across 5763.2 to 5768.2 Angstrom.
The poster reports 30.9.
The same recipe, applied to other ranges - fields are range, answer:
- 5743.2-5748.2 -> 29.7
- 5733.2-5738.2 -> 30.9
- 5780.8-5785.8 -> 26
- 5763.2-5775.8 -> 30.5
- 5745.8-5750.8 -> 29.5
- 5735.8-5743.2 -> 30.5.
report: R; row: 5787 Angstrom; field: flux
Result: 28.3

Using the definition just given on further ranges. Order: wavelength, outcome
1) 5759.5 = 29.33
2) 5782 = 25.63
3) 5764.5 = 31.44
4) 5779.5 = 29.27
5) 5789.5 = 29.72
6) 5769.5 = 32.03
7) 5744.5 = 30.43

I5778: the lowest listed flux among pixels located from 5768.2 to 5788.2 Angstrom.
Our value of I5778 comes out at 25.63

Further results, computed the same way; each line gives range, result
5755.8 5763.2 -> 28.31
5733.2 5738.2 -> 29.83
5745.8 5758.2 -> 29.02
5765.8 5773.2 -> 29.69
